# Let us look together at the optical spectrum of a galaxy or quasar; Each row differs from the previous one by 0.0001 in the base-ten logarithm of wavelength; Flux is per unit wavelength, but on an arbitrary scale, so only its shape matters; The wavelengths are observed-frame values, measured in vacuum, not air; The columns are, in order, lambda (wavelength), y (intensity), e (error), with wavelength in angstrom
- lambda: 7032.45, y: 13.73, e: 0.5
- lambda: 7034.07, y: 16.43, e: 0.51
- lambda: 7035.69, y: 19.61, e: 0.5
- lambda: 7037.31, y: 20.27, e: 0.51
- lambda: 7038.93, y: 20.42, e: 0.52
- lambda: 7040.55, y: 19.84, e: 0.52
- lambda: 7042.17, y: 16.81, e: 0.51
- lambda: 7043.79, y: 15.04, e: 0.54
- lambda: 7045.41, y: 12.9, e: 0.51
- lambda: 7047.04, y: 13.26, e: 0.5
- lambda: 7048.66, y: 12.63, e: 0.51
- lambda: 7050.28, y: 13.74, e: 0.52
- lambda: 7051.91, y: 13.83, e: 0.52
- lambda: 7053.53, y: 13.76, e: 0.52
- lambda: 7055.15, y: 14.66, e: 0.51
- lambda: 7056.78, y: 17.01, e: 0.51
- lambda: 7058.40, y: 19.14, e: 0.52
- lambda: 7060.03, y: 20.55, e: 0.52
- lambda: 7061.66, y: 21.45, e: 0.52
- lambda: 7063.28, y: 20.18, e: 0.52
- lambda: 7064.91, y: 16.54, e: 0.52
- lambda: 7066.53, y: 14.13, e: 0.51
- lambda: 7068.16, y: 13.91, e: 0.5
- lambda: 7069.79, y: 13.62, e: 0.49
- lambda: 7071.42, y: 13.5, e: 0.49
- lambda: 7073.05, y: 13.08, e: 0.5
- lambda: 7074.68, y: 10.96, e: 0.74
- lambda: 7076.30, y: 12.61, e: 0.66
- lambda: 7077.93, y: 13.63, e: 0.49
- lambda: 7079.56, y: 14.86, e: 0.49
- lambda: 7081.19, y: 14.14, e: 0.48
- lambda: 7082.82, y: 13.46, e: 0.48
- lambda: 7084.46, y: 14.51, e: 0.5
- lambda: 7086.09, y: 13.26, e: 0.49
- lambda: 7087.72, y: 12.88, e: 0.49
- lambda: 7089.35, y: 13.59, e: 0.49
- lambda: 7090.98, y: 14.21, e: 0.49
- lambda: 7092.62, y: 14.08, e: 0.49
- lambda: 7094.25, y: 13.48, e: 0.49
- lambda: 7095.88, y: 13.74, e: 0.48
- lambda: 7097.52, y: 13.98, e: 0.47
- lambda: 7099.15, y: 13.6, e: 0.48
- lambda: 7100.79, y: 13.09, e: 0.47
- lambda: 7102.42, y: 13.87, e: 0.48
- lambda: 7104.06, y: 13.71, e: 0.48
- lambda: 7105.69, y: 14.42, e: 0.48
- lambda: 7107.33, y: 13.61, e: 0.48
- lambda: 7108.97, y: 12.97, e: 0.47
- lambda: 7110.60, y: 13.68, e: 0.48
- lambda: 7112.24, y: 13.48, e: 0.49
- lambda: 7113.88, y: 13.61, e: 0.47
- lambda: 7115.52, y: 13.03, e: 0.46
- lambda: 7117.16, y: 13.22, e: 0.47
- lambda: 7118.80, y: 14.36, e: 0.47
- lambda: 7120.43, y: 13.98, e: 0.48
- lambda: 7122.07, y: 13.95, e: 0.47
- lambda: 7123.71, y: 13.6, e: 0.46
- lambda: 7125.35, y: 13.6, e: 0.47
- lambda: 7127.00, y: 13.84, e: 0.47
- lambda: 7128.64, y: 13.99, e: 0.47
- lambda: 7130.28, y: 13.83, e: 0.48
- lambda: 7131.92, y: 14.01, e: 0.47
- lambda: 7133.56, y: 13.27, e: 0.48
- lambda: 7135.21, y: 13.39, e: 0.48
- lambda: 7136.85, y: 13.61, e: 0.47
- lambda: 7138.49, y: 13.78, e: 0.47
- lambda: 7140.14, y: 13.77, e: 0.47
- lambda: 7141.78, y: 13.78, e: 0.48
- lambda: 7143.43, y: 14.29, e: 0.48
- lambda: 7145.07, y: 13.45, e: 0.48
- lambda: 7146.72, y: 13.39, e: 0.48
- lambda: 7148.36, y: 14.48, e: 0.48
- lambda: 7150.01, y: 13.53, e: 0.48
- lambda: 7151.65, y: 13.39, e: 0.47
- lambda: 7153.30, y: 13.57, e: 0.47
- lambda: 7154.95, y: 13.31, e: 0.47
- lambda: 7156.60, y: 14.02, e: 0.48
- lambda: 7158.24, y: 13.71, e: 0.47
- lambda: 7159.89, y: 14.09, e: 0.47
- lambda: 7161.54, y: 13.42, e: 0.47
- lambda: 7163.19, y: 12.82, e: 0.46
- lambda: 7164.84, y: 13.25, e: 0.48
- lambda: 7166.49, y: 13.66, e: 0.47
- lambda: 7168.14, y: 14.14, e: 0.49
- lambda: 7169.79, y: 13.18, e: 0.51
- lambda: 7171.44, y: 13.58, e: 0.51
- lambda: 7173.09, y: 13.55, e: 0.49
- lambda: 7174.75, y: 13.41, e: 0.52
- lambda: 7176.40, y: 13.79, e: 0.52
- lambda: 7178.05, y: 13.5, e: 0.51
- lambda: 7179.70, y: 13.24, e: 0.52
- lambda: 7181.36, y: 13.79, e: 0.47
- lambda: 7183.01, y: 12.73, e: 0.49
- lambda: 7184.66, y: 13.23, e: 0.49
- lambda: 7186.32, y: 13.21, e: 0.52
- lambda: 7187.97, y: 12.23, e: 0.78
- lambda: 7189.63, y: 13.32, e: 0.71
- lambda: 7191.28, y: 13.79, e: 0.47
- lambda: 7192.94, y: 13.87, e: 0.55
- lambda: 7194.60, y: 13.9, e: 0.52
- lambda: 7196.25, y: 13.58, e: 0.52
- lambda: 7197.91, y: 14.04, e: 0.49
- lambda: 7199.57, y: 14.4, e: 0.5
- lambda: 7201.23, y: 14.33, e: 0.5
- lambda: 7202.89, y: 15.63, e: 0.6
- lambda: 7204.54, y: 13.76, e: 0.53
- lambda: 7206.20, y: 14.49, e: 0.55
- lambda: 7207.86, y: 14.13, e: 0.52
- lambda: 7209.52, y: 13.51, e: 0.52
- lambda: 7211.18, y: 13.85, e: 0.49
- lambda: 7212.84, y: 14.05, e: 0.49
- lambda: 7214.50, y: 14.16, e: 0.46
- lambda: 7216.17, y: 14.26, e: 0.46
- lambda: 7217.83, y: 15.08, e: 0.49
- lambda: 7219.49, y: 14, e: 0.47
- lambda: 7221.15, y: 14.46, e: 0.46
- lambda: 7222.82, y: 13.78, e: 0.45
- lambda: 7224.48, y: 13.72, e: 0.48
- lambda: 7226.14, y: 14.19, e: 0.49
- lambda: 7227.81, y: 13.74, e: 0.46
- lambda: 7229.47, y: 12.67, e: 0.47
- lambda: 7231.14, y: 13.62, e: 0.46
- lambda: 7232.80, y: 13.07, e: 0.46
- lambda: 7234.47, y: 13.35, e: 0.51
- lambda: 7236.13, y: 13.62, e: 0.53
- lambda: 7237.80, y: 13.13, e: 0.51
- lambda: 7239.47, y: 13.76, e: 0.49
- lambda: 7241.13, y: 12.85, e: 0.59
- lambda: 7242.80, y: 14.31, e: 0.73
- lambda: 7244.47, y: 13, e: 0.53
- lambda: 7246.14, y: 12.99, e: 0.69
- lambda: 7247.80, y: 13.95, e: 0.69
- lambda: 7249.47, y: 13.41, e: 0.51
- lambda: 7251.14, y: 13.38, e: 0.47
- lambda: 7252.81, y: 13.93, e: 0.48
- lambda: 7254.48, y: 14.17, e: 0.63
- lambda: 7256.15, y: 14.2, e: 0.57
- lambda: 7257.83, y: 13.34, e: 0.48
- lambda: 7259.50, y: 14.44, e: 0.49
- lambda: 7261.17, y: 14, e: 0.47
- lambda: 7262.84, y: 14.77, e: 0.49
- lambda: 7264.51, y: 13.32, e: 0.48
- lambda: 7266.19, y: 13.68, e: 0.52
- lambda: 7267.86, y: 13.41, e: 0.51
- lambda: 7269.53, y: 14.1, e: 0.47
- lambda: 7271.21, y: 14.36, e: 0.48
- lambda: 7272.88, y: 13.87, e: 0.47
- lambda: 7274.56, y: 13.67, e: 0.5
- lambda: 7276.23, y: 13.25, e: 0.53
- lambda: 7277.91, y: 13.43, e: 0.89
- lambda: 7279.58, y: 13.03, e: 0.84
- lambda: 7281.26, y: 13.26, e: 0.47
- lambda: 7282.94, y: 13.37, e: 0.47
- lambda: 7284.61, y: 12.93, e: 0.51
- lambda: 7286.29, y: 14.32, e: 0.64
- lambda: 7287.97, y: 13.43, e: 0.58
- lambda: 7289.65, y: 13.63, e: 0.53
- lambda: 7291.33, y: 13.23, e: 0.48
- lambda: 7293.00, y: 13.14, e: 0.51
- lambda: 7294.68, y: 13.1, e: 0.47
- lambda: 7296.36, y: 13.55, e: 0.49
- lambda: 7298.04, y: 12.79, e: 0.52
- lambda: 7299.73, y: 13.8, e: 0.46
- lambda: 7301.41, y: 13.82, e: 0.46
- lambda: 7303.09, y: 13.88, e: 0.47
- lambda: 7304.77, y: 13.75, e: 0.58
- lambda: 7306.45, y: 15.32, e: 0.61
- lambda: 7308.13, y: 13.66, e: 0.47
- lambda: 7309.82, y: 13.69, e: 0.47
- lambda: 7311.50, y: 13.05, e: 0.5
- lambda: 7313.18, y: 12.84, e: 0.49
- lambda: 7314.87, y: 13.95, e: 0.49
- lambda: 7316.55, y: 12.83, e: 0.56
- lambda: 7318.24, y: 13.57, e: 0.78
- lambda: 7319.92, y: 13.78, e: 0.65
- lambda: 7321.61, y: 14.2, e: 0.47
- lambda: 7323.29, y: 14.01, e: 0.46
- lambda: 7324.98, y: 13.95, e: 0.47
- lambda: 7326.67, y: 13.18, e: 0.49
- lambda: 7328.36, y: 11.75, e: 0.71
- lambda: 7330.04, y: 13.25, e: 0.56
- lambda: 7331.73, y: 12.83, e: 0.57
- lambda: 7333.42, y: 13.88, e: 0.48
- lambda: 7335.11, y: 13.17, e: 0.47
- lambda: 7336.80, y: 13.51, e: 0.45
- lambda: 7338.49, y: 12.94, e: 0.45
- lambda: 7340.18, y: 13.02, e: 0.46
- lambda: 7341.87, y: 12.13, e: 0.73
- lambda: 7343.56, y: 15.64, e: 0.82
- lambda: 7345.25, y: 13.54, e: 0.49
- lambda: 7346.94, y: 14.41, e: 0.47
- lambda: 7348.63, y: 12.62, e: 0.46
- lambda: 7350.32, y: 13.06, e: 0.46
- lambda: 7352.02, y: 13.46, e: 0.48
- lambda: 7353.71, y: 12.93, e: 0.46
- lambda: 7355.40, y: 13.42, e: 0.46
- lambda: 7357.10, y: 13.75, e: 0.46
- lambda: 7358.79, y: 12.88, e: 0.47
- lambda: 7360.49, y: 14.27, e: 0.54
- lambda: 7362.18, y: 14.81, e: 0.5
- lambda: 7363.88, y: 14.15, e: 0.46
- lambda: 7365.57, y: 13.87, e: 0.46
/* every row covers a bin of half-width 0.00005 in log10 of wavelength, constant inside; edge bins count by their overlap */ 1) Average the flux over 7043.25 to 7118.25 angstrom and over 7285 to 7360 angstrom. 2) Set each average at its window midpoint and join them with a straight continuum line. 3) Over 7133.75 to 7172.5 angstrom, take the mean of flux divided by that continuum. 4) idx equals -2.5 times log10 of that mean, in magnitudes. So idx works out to 0.03 mag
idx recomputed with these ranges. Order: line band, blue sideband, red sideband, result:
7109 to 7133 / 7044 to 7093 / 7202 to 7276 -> 0.06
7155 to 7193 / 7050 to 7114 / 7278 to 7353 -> 0.05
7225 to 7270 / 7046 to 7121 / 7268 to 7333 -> 0.01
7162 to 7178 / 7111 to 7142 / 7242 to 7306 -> 0.02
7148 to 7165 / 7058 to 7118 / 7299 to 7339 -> 0.04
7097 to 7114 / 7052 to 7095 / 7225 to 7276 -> 0.08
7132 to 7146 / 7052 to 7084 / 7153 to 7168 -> 0.02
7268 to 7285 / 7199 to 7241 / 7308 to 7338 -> 0.01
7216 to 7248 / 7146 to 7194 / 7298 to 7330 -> -0.01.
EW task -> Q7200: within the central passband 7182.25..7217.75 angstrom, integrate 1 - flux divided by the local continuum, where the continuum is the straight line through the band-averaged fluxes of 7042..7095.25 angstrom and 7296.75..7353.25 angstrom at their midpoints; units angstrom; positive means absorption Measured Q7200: 0.5 angstrom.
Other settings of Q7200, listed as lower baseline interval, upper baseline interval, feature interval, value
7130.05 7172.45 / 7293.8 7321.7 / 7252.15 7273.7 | -0.6 angstrom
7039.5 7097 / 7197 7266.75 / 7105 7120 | 1.0 angstrom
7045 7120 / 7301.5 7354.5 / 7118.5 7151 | 0.8 angstrom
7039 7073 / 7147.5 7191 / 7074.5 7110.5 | 3.5 angstrom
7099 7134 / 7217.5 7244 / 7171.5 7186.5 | 0.3 angstrom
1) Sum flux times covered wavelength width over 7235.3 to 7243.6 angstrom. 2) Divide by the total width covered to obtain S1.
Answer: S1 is 13.5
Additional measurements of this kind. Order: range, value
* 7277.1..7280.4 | 13.3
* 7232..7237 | 13.3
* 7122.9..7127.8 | 13.7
